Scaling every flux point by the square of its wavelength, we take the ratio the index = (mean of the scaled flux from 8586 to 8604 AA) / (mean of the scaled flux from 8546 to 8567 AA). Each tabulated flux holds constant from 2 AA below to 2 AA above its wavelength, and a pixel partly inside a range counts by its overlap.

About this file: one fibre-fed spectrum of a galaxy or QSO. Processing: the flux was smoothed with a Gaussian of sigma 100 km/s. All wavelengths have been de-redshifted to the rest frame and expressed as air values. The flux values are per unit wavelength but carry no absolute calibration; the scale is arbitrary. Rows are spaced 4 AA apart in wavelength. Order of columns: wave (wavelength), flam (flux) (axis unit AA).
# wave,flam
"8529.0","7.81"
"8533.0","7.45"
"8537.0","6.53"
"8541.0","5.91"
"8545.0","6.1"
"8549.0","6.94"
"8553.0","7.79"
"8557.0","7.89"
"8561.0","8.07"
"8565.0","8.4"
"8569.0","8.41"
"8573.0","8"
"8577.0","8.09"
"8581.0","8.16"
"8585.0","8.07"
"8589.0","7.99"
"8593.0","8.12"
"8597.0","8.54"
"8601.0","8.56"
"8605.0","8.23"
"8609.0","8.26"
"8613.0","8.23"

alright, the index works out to 1.1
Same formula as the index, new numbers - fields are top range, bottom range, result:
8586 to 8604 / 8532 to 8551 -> 1.28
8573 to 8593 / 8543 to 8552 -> 1.22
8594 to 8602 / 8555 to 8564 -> 1.07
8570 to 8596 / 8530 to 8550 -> 1.23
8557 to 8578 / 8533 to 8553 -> 1.24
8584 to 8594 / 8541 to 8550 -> 1.28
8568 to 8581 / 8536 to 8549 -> 1.31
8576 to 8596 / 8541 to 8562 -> 1.14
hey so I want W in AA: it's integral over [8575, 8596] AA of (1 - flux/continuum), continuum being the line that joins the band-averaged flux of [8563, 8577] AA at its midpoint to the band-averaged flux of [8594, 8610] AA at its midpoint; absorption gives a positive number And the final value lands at 0.5 AA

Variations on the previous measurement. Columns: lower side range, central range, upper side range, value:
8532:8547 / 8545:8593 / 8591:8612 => -3.8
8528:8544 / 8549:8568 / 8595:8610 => -1.5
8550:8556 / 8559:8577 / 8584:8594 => -0.9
